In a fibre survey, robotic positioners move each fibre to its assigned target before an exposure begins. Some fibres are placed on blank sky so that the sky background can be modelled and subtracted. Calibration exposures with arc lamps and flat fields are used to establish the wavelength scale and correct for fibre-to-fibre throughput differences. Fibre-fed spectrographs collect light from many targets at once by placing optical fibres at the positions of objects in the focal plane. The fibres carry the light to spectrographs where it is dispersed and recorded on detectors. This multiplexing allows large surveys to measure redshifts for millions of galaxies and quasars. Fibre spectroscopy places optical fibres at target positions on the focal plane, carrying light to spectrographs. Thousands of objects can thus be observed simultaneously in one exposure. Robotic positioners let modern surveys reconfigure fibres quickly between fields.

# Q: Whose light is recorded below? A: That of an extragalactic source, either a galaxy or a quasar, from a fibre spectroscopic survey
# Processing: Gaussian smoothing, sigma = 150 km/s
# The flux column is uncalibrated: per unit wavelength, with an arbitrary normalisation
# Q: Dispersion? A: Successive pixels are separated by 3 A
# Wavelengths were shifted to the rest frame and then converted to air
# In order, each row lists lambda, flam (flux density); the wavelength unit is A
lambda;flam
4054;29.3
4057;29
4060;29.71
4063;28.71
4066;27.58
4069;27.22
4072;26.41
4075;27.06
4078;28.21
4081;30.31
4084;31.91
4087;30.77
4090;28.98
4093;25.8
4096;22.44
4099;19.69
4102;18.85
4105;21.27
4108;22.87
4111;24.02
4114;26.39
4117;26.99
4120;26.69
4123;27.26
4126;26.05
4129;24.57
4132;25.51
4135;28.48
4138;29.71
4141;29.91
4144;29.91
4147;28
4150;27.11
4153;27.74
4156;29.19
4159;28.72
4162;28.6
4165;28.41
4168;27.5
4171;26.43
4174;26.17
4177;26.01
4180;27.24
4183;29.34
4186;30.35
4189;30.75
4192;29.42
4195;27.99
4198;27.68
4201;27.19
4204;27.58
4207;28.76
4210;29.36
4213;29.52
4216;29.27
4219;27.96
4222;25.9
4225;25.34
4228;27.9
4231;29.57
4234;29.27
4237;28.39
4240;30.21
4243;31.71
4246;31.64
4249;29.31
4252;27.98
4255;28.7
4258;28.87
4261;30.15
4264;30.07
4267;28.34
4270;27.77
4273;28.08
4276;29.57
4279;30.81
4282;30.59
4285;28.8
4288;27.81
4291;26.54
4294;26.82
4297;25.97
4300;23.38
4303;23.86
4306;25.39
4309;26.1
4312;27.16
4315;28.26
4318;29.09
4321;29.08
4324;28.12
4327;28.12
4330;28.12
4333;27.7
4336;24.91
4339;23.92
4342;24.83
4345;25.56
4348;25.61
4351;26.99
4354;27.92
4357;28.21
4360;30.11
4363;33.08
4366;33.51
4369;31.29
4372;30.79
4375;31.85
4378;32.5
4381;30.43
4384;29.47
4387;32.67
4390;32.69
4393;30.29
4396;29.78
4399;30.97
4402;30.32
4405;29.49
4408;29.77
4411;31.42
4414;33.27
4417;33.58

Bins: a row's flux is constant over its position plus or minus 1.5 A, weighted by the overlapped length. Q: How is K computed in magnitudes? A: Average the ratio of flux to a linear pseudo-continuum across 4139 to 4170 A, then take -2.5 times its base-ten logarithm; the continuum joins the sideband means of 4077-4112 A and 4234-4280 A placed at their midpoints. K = -0.06 mag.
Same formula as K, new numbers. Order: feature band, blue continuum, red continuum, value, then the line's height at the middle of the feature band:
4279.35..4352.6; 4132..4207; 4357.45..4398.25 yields 0.14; 30.4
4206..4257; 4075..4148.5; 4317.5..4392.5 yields -0.04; 27.7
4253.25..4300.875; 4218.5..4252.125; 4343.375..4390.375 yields 0.03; 29.2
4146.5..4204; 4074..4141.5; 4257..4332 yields -0.05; 26.8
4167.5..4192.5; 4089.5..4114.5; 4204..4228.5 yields -0.07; 26.4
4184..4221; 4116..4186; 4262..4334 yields -0.04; 27.7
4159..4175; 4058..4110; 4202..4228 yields -0.01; 27.4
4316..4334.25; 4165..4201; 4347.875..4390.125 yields 0.06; 30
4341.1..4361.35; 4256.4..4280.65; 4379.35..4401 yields 0.12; 30.4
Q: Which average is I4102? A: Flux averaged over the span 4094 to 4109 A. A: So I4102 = 21.1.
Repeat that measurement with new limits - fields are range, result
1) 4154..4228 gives 28.1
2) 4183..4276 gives 28.9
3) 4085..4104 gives 24.5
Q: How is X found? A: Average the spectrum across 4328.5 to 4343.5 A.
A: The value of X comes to 25.9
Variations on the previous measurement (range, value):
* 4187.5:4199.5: 29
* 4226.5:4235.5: 28.9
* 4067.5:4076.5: 26.9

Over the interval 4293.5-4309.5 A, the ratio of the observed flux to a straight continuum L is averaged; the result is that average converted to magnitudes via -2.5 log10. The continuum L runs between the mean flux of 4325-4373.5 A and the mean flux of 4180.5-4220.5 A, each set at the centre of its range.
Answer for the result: 0.13 mag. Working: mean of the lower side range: 28.8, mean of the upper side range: 28.2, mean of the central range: 25.1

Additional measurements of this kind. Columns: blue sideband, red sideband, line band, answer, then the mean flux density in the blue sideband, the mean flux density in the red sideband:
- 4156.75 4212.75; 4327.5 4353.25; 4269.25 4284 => -0.09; 28.2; 26.1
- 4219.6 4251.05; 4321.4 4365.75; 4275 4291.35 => -0.03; 28.9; 27.6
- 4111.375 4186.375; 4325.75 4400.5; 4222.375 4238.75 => 0.01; 27.6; 29.3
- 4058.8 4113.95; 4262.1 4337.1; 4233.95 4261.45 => -0.09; 26.2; 27.6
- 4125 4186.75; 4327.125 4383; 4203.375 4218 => -0.03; 27.8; 28.7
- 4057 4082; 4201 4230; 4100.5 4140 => 0.11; 28.2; 27.9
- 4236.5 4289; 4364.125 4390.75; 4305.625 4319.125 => 0.12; 29.4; 31.7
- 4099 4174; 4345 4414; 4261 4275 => -0.01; 26.5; 30.4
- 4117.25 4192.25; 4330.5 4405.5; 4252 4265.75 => -0.02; 27.9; 29.4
